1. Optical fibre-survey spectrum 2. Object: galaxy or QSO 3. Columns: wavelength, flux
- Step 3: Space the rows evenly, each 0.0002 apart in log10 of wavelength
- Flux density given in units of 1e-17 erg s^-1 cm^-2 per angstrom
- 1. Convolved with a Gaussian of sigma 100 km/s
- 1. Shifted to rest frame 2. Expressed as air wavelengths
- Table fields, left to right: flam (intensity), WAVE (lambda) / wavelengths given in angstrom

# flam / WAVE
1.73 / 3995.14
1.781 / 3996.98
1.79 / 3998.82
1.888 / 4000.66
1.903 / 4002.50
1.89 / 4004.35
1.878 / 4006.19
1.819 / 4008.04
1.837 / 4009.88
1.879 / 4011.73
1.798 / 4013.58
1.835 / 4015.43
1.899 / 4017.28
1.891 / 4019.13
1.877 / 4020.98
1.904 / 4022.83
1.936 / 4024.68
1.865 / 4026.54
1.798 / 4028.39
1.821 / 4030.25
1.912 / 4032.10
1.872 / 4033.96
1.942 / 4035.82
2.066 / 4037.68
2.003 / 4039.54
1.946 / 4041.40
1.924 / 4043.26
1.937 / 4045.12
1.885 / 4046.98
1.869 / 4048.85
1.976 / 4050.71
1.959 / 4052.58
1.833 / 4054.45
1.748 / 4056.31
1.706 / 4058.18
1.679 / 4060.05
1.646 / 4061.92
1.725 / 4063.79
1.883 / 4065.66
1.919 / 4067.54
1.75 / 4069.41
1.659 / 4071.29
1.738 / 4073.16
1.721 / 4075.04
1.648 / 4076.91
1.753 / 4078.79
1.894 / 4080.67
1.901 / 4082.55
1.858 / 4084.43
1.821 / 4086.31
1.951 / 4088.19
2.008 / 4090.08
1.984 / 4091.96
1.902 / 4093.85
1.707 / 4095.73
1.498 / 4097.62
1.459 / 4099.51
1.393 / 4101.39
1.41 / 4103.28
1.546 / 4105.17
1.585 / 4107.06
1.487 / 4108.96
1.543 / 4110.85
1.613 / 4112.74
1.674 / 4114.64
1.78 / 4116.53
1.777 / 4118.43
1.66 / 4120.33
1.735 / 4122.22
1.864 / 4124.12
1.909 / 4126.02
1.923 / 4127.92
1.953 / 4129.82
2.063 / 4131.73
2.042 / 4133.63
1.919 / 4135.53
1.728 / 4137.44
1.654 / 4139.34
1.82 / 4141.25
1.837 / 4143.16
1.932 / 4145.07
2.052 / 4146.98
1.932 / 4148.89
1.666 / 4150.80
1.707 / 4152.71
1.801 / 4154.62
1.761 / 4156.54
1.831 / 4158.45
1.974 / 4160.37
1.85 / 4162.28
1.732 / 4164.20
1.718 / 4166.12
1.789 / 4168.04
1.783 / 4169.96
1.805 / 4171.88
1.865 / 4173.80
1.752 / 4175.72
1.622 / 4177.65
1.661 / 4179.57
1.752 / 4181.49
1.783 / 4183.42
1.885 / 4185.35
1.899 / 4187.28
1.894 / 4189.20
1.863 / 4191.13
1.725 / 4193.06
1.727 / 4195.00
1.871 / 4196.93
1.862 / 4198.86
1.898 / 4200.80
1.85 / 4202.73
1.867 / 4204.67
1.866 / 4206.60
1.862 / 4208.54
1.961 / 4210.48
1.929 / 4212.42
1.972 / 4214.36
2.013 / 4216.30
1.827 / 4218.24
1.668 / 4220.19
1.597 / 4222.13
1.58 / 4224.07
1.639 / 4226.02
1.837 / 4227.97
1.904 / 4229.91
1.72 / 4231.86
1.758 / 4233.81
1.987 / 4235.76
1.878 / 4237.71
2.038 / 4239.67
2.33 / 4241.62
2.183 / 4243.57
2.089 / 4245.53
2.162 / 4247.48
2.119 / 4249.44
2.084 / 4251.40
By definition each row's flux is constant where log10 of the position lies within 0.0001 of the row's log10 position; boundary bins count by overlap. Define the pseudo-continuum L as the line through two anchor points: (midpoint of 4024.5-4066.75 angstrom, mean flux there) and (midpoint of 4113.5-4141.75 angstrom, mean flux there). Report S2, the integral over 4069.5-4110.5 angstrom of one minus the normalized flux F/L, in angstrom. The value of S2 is 3.08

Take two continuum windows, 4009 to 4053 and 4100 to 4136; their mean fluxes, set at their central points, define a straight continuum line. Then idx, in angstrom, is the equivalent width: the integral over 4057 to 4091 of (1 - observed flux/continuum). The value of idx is 0.4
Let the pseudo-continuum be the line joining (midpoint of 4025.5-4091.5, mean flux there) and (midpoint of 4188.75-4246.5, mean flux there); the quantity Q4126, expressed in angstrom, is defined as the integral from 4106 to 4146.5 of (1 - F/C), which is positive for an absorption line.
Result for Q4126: 1.5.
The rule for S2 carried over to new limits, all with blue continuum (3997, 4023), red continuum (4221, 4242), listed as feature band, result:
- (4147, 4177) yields 0.6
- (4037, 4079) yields 0.6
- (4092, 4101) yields 0.9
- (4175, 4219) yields -0.2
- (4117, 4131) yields 0.1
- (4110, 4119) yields 0.8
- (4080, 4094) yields -0.5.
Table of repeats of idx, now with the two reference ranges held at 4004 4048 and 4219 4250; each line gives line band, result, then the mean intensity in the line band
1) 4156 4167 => 0.5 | 1.81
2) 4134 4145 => 0.5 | 1.82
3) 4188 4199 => 0.5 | 1.82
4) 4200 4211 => 0.1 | 1.88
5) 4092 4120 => 4.2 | 1.61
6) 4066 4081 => 1.1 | 1.76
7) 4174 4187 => 1.0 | 1.76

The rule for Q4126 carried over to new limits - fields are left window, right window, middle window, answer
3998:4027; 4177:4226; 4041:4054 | -0.5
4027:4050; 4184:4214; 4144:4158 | 0.3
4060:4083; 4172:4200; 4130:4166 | -1.3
